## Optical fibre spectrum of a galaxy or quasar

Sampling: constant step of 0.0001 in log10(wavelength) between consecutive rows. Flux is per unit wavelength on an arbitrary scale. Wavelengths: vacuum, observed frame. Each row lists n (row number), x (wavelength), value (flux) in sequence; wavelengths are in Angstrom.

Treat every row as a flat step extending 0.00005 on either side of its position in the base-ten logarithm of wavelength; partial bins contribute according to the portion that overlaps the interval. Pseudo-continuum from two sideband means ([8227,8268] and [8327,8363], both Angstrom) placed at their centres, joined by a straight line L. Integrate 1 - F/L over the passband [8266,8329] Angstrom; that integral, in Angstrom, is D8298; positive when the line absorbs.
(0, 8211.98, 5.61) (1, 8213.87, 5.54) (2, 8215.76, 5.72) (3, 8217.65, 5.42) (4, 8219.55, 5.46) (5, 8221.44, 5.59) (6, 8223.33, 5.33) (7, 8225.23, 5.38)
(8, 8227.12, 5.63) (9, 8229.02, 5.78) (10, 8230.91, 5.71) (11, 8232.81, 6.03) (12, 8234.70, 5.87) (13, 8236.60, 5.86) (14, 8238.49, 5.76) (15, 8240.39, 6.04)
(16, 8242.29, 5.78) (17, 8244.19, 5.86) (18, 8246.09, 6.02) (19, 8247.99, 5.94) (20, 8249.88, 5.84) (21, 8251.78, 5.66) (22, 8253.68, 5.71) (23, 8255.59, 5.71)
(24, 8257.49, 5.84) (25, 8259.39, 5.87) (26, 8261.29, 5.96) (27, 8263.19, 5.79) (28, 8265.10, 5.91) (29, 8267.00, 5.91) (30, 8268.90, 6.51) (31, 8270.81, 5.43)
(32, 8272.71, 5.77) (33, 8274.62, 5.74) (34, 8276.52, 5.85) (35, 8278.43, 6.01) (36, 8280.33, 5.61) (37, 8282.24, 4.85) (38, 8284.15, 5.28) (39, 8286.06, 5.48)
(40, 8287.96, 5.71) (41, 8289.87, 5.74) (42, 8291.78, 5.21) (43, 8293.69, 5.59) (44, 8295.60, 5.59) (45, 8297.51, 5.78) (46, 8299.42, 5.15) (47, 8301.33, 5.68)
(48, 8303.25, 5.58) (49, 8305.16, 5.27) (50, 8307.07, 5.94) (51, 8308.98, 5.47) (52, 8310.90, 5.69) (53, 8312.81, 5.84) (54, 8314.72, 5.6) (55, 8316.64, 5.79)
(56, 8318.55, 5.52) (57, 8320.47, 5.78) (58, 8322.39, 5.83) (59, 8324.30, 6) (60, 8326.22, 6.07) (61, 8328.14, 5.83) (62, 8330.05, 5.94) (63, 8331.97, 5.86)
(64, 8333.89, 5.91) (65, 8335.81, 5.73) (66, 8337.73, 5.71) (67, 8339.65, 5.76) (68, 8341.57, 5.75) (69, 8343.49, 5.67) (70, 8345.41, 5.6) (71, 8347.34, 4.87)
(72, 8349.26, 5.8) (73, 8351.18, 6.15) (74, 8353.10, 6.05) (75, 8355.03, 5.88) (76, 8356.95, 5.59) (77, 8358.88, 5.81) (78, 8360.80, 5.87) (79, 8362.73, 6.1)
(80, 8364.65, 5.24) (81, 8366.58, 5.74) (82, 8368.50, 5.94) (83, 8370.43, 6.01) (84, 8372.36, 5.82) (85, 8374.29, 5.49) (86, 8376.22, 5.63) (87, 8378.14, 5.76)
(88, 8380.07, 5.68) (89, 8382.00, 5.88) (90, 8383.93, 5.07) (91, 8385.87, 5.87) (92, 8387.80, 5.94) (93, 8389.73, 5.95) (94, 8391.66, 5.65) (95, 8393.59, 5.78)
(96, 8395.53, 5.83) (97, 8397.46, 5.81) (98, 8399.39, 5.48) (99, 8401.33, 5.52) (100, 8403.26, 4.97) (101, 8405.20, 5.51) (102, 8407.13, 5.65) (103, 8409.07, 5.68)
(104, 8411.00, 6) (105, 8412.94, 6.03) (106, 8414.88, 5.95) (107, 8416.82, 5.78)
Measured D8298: 1.5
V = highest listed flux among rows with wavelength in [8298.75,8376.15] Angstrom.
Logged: 6.15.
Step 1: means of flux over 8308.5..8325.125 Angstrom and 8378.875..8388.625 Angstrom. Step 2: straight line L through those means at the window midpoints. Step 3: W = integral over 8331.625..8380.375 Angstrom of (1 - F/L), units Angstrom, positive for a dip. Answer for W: -0.4 Angstrom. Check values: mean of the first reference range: 5.73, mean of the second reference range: 5.68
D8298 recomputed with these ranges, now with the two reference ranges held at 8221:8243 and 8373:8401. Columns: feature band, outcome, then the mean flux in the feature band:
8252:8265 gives -0.2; 5.81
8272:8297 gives 0.6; 5.57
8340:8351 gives 0.2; 5.59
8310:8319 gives 0.0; 5.7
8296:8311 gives 0.4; 5.56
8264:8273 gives -0.3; 5.91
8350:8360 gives -0.3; 5.9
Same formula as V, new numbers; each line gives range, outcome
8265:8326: 6.51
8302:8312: 5.94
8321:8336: 6.07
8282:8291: 5.74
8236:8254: 6.04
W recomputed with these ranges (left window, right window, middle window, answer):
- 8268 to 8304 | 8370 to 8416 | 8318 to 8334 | -0.63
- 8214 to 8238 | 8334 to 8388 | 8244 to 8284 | -0.83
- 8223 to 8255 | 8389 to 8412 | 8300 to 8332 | -0.09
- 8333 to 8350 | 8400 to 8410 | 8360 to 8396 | -1.37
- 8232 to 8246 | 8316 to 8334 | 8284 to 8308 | 1.31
